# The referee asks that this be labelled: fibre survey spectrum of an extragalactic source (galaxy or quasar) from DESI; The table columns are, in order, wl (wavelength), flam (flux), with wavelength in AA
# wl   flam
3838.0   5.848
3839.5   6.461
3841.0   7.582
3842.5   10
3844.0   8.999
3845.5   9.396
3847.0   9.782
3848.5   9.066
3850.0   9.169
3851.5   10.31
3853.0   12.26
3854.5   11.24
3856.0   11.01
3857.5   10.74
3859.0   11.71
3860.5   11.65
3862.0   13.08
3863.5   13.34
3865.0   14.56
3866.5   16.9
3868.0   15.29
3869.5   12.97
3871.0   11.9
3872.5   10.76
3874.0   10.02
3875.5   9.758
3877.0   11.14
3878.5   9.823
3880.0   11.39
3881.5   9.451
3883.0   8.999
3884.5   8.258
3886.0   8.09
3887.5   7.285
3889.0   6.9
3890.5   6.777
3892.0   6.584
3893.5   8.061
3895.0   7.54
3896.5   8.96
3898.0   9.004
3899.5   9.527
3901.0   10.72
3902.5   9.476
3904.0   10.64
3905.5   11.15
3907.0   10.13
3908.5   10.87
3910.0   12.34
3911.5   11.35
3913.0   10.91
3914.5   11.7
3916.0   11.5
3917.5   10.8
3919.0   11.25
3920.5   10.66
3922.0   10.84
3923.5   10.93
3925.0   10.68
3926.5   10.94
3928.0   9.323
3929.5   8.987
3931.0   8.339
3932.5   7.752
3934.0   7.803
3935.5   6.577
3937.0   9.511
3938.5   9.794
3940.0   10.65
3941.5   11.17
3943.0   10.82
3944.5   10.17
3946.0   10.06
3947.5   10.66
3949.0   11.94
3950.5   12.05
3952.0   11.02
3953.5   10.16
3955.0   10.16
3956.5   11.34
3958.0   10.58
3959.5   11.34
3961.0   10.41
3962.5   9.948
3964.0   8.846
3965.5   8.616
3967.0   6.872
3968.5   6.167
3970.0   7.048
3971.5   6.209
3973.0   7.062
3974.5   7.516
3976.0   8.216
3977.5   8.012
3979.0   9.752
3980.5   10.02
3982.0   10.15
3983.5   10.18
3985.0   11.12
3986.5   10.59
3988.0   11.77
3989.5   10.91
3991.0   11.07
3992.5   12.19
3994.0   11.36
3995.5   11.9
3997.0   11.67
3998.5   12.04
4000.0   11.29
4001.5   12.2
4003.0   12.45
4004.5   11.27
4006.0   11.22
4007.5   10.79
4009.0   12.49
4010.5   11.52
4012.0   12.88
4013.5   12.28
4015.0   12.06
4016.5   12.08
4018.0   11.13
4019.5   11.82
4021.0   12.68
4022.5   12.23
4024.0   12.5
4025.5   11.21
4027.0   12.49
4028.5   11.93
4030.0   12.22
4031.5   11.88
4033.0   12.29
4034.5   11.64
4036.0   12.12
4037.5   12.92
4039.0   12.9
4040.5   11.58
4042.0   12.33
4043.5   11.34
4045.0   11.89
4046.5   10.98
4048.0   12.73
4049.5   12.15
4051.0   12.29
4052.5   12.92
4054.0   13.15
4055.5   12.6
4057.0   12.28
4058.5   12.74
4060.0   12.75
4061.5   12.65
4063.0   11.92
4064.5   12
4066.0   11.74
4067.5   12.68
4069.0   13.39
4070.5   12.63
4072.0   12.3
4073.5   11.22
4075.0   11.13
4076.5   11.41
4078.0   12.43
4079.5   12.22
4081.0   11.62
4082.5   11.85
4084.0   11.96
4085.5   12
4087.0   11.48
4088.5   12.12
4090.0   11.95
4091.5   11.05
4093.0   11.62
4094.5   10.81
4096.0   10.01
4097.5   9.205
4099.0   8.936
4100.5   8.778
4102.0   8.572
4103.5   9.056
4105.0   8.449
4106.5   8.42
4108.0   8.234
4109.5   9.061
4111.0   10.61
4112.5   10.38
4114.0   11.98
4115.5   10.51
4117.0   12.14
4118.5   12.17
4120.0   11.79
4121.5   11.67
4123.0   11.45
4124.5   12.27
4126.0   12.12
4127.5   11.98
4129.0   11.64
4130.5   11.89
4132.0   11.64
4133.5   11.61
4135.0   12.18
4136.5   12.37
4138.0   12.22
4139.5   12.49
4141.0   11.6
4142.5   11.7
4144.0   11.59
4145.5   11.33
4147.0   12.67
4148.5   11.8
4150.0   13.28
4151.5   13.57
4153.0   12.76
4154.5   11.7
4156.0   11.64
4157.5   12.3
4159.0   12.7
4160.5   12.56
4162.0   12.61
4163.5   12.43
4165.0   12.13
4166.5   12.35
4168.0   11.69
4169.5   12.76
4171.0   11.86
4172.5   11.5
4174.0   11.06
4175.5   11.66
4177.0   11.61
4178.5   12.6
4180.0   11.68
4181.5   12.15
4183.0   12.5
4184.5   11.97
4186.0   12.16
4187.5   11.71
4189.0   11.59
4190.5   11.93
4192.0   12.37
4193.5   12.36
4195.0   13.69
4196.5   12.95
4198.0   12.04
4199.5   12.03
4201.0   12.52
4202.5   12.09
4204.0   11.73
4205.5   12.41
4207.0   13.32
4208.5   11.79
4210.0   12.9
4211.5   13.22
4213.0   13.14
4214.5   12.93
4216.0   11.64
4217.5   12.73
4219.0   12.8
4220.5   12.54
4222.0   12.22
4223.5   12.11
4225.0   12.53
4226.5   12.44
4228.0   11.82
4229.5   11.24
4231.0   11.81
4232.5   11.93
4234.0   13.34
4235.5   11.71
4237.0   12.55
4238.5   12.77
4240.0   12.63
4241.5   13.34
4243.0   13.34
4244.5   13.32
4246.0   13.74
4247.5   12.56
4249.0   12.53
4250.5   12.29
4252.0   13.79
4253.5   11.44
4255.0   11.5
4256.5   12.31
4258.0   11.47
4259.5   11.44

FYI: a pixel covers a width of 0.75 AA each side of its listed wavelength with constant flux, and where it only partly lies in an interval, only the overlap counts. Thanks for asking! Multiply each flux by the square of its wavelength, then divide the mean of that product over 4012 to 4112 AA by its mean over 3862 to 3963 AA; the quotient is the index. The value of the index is 1.21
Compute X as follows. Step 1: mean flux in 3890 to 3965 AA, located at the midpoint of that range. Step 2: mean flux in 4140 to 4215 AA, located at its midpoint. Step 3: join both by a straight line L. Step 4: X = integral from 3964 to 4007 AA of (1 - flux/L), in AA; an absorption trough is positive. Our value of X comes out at 2.6 AA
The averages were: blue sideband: 10.1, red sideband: 12.3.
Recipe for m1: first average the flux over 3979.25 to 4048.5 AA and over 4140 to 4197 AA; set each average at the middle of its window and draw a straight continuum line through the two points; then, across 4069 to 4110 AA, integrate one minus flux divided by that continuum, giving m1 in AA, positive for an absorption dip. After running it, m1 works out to 4.1 AA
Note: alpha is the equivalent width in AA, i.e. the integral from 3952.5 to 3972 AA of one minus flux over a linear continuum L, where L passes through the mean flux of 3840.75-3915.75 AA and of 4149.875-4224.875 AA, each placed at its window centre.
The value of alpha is 3.2 AA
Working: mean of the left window 10.4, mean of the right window 12.3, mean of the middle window 9.12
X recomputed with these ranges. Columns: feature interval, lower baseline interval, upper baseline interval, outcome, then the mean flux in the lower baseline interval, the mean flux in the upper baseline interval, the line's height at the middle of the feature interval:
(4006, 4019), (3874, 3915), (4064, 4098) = -1.2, 9.51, 11.7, 10.9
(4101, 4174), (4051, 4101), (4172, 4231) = 2.7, 11.8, 12.2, 12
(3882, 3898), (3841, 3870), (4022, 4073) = 5.3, 11.5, 12.3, 11.7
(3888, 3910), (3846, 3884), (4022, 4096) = 4.6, 11.4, 12.1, 11.5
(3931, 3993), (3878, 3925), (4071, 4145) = 3.2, 9.75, 11.1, 10.2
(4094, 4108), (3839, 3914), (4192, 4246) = 3.2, 10.3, 12.5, 11.8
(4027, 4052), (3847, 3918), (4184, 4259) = -1.5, 10.5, 12.4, 11.4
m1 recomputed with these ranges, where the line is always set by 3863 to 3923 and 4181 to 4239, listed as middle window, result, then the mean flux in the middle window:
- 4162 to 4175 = 0.1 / 12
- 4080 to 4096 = 0.0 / 11.6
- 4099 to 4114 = 3.2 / 9.2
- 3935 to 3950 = 0.7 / 10.2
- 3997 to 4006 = -0.6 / 11.8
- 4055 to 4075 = -1.5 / 12.3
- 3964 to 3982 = 4.9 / 7.92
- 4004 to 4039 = -2.5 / 12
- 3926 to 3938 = 2.3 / 8.63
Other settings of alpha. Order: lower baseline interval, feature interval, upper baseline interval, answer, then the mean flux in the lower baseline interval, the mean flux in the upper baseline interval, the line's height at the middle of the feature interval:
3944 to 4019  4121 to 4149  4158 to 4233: -0.4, 10.5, 12.3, 11.7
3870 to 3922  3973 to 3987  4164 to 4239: 1.5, 9.85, 12.3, 10.5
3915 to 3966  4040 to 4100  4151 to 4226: -3.0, 10.2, 12.3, 11.3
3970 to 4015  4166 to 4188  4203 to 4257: 0.3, 10.7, 12.5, 12.1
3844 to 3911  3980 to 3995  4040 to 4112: -0.1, 10.4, 11.4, 10.9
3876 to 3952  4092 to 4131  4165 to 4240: 3.3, 9.82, 12.3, 11.5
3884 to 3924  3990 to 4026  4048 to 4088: -1.7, 9.71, 12.2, 11.3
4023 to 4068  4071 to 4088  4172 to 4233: 0.6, 12.2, 12.2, 12.2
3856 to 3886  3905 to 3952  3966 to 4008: 1.8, 11.6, 10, 10.8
